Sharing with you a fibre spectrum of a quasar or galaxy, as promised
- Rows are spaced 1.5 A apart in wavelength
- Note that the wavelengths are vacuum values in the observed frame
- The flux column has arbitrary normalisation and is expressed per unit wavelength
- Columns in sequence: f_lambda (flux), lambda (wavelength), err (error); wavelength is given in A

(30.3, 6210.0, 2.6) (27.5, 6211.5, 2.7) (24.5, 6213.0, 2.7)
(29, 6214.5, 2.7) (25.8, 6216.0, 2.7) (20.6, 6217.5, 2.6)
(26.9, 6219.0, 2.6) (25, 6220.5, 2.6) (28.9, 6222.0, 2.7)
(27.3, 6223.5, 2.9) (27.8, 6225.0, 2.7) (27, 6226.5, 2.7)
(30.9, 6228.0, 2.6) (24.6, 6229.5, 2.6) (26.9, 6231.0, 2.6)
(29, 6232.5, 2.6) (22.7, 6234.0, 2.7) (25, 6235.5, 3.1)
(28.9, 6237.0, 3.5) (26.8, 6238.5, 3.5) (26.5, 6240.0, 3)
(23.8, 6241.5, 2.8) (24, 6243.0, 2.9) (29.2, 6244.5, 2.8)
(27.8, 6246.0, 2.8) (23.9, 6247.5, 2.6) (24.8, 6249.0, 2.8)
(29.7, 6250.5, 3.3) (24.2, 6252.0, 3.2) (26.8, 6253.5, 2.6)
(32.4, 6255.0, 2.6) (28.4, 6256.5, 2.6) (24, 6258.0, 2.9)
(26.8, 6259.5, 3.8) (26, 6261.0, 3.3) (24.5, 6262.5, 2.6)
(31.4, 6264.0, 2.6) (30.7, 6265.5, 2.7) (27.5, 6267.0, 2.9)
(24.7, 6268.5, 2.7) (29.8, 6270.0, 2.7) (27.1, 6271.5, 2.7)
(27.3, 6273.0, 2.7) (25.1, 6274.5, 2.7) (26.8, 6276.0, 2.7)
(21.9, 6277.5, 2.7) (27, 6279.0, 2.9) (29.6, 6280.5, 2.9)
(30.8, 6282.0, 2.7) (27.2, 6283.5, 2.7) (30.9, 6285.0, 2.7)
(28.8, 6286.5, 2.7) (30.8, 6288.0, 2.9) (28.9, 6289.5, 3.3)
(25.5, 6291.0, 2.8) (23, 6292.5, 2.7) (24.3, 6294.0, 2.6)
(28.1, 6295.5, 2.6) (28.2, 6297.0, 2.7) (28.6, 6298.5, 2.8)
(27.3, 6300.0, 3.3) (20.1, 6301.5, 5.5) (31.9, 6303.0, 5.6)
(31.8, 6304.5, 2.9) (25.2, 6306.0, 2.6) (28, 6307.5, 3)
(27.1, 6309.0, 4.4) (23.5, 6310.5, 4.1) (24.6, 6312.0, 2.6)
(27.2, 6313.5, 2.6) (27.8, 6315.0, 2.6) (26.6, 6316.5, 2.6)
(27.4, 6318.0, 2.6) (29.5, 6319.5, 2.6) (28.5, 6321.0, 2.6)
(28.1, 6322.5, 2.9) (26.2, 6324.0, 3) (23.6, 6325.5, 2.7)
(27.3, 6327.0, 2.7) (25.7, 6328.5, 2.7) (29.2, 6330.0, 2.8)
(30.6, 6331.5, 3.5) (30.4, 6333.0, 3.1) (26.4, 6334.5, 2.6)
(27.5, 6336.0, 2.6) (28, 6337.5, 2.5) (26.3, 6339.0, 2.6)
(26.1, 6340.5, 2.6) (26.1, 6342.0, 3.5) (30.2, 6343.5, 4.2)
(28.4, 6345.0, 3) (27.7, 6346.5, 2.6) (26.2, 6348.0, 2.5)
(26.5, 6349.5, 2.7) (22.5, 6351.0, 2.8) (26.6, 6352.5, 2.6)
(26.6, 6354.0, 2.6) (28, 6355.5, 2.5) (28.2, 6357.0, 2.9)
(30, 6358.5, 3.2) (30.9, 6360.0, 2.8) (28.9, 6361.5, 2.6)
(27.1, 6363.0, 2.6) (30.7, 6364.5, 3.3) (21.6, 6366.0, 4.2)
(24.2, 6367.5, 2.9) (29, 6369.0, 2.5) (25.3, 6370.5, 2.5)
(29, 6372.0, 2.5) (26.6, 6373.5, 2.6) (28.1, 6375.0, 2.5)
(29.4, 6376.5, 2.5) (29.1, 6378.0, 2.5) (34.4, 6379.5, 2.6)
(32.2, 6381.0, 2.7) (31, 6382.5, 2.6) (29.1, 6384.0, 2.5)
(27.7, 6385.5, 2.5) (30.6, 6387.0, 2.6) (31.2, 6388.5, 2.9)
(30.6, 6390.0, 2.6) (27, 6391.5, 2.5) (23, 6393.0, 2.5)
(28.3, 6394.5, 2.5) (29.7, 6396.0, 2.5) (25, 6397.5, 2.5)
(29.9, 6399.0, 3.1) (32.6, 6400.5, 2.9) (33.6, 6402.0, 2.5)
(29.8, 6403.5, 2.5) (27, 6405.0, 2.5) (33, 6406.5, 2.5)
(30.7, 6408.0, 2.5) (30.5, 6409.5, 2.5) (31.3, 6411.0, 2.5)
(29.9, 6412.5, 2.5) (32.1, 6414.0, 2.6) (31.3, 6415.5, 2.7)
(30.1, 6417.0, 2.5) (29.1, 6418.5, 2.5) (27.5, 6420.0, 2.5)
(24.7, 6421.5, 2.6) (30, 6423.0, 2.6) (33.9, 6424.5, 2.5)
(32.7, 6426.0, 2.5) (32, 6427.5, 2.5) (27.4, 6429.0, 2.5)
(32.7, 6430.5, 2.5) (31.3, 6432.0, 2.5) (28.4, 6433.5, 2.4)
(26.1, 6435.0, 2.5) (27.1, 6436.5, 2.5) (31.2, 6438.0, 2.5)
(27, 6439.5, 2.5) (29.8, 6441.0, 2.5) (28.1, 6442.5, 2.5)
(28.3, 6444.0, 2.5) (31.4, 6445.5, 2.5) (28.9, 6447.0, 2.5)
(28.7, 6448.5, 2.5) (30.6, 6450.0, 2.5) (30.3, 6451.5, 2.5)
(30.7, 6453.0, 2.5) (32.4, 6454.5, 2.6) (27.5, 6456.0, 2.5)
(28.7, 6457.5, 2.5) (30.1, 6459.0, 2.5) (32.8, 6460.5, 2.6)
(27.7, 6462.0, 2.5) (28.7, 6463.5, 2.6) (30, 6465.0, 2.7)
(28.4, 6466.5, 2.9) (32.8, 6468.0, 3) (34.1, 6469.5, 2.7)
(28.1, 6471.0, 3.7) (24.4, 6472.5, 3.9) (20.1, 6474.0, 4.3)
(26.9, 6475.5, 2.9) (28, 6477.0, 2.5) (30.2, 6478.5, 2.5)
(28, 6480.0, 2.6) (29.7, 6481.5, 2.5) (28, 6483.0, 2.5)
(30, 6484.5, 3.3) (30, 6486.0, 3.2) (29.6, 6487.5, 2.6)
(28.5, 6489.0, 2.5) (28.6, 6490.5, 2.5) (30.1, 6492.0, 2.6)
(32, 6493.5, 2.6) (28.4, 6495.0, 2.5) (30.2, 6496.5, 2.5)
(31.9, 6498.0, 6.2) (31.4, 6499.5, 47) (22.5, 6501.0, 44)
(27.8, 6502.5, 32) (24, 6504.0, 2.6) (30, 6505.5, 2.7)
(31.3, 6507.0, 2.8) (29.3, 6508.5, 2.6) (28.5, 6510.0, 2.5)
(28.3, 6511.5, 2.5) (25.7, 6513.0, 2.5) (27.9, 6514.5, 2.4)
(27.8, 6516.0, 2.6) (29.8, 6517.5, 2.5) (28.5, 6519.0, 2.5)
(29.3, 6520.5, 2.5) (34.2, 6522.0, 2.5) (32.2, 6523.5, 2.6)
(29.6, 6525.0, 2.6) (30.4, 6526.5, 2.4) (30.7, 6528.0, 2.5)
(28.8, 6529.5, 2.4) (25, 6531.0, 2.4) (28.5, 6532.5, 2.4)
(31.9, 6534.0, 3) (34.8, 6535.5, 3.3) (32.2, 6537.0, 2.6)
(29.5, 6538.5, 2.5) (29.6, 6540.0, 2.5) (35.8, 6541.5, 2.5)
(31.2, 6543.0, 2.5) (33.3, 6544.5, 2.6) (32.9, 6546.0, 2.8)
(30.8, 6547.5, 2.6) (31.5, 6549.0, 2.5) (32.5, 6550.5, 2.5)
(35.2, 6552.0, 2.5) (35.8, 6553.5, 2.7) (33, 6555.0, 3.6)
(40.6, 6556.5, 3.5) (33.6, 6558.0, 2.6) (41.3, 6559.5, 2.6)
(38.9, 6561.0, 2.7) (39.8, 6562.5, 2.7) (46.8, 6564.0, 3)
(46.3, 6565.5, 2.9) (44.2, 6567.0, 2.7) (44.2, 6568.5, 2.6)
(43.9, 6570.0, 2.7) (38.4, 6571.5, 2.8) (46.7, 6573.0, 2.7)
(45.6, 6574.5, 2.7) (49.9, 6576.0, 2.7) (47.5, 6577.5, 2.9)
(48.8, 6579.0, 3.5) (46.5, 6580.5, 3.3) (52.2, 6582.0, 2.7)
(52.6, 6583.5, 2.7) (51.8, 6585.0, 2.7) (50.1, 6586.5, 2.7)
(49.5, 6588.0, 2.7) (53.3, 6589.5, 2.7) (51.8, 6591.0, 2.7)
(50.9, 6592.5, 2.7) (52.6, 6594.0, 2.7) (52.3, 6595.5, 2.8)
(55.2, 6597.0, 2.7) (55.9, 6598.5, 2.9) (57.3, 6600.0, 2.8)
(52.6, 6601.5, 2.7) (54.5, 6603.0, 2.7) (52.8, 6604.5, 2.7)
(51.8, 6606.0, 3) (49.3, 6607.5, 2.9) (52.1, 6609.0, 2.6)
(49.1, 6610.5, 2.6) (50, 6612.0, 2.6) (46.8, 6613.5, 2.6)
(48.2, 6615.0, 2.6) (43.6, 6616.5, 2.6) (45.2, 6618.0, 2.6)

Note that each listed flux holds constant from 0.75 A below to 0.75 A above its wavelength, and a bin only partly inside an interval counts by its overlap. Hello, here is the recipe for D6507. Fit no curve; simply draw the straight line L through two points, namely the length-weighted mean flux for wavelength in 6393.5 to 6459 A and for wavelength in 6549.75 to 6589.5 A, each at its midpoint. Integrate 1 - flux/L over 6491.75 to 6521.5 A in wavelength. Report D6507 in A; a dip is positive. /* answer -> 7.0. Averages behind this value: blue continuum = 29.8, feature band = 28.8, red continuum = 43.9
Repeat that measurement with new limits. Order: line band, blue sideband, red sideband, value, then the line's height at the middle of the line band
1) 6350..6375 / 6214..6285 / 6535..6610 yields 4.31 A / 32.9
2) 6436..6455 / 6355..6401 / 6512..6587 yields 1.38 A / 31.9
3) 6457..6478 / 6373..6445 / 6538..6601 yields 3.63 A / 34.7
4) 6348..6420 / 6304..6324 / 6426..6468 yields -0.95 A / 28.5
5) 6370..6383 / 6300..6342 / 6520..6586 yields 0.10 A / 29.7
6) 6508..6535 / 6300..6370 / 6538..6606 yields 7.49 A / 40.5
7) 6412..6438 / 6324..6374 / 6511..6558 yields -0.81 A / 28.9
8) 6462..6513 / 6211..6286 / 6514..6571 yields 6.23 A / 32.7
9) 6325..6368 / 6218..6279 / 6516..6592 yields 4.46 A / 30.5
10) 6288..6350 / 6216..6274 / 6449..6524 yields 0.69 A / 27.5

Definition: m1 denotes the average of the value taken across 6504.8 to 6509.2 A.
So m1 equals 30.2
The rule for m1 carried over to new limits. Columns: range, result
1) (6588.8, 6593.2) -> 52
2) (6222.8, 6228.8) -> 28.2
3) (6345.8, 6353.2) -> 25.9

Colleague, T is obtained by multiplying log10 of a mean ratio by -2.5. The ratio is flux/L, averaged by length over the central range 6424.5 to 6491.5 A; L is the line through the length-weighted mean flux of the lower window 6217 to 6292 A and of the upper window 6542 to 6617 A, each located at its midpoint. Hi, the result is 0.30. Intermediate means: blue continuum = 27.1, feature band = 29.3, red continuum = 45.5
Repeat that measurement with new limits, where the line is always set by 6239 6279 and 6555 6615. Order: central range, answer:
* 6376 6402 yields 0.19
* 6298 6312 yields 0.11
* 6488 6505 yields 0.42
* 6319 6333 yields 0.13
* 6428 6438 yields 0.30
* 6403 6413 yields 0.20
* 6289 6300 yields 0.09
